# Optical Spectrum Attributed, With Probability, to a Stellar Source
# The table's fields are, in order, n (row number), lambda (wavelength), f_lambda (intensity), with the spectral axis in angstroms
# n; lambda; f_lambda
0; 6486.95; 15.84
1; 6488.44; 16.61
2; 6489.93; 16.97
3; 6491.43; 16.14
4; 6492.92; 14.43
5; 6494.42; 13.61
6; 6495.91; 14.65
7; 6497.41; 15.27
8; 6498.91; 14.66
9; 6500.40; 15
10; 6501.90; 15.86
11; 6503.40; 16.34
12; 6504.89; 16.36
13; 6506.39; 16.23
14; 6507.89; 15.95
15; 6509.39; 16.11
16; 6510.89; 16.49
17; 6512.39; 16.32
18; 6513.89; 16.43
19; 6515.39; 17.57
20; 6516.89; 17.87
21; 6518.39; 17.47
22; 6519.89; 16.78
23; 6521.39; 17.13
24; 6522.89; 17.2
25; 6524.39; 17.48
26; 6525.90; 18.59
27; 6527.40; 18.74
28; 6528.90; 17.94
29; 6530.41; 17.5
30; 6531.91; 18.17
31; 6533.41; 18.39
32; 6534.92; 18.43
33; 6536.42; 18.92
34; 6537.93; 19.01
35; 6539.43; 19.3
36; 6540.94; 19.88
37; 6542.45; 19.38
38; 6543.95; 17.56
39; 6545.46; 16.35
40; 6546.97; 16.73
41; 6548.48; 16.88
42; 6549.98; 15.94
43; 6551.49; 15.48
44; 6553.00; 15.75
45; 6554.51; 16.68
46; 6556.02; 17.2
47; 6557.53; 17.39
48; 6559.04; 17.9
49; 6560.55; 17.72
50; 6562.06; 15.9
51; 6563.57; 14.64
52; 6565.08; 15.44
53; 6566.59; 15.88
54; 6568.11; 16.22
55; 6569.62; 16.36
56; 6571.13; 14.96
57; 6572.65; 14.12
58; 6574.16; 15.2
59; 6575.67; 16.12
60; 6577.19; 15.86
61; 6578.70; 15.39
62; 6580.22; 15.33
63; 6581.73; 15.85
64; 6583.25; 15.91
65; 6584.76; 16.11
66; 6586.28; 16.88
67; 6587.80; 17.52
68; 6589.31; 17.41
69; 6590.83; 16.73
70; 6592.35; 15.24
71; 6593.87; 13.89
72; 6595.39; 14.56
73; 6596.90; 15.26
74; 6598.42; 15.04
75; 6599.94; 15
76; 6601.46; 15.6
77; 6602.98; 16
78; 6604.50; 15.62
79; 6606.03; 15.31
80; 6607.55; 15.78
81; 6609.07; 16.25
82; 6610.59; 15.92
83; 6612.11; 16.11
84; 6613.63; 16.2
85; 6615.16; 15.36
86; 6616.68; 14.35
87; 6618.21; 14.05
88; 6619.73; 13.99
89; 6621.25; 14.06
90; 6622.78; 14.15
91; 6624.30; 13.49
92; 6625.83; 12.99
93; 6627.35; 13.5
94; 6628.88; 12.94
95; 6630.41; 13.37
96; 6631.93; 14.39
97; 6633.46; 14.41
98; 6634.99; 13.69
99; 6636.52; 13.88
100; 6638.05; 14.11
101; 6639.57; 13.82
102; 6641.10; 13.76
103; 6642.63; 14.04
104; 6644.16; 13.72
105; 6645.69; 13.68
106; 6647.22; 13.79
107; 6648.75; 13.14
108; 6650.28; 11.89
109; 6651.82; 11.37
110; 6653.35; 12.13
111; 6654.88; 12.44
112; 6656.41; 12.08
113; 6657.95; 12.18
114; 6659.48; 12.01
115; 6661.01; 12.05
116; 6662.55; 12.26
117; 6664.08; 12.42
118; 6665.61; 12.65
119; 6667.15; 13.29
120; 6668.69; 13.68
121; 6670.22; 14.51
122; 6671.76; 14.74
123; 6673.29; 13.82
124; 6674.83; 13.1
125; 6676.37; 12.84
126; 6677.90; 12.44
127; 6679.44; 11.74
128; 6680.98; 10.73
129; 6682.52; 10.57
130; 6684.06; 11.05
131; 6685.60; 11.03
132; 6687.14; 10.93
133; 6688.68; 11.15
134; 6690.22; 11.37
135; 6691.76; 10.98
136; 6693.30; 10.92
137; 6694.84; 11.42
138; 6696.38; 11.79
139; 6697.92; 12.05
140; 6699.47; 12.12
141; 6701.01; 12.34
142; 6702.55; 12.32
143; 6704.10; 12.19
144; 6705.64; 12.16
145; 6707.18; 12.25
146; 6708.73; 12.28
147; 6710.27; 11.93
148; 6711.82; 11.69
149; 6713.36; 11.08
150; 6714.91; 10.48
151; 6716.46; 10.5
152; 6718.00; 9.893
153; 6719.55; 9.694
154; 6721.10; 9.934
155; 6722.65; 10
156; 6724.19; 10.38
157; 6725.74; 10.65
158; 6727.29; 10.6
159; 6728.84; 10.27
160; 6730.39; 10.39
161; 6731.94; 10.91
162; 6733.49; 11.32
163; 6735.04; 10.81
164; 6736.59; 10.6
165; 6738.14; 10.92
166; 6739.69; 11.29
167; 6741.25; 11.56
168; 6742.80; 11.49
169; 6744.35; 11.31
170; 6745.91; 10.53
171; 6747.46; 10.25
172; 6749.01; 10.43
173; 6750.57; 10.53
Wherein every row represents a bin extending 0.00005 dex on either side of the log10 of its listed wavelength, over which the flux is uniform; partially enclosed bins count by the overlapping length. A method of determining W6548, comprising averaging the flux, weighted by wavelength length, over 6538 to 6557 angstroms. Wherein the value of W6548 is 17.3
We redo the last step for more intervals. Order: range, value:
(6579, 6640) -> 15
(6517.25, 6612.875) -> 16.6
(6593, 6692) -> 13.5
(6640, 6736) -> 11.9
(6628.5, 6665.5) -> 13.1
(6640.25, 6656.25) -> 13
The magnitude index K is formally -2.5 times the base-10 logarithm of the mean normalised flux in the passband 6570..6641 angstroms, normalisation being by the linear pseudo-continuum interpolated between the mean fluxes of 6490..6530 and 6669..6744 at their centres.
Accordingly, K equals -0.08 mag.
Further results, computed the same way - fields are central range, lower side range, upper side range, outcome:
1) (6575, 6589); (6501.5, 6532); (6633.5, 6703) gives -0.07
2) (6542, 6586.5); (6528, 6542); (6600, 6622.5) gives 0.07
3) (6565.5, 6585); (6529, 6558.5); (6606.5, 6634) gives 0.05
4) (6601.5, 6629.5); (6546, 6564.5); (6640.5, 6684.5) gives -0.03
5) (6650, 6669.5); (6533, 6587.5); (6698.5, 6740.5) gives 0.07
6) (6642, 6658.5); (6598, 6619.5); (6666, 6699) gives 0.07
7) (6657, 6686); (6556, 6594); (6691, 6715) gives 0.03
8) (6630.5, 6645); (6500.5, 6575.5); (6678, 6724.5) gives -0.04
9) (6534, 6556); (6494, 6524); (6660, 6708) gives -0.14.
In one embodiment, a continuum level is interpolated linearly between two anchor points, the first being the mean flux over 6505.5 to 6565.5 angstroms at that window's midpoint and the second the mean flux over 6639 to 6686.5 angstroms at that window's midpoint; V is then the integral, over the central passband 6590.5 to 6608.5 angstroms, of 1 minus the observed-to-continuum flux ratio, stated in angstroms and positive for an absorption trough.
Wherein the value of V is -0.4 angstroms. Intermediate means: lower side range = 17.3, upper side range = 12.7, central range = 15.3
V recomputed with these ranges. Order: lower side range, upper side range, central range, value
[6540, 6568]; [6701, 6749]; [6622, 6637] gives 0.6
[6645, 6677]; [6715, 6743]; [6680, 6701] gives 1.0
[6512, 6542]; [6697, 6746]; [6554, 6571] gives 0.3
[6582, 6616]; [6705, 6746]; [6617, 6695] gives 4.5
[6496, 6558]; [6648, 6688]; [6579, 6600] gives -1.1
